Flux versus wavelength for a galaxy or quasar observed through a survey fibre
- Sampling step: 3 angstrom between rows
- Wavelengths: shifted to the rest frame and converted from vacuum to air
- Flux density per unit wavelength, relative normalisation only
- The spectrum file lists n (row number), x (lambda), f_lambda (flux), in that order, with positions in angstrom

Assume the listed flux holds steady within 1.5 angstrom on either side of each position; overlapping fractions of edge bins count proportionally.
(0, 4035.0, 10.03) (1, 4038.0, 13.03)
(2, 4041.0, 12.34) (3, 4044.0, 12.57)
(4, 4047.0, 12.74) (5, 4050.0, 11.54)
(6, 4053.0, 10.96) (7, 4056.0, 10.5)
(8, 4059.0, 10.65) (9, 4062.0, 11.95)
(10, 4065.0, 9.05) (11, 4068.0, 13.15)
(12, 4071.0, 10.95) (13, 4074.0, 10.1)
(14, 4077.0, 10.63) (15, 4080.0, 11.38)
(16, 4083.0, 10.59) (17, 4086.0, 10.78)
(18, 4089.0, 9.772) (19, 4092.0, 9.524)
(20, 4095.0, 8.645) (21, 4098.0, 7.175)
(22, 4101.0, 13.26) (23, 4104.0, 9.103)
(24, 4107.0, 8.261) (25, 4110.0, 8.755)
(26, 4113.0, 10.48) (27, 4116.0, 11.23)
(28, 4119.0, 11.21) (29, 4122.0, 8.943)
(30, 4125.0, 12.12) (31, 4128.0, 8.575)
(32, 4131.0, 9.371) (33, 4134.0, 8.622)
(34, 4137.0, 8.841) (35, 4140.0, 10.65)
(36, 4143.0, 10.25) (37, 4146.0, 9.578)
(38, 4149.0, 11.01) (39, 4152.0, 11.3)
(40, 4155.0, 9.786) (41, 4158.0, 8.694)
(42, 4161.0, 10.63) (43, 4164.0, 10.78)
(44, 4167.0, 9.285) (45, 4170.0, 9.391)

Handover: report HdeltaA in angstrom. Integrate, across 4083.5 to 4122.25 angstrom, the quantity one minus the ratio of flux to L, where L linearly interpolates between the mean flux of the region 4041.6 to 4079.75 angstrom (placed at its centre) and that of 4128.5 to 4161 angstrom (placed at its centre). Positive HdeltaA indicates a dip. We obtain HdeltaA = 2.6 angstrom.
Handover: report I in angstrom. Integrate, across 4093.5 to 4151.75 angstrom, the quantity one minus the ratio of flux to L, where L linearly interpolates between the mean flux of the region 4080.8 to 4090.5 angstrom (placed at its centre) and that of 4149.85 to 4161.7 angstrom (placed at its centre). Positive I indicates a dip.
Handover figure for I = 2.5 angstrom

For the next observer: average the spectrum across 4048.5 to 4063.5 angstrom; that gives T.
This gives 11.1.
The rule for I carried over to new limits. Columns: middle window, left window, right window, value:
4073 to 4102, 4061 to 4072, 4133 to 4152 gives 2.1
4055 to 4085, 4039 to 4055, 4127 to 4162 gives 1.5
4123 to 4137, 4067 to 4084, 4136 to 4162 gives 1.1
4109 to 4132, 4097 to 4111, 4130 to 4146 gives -1.6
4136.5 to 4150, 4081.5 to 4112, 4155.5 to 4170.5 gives -0.5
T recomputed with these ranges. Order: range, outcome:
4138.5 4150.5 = 10.4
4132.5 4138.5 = 8.73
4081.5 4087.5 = 10.7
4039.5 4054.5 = 12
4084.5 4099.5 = 9.18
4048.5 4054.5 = 11.2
